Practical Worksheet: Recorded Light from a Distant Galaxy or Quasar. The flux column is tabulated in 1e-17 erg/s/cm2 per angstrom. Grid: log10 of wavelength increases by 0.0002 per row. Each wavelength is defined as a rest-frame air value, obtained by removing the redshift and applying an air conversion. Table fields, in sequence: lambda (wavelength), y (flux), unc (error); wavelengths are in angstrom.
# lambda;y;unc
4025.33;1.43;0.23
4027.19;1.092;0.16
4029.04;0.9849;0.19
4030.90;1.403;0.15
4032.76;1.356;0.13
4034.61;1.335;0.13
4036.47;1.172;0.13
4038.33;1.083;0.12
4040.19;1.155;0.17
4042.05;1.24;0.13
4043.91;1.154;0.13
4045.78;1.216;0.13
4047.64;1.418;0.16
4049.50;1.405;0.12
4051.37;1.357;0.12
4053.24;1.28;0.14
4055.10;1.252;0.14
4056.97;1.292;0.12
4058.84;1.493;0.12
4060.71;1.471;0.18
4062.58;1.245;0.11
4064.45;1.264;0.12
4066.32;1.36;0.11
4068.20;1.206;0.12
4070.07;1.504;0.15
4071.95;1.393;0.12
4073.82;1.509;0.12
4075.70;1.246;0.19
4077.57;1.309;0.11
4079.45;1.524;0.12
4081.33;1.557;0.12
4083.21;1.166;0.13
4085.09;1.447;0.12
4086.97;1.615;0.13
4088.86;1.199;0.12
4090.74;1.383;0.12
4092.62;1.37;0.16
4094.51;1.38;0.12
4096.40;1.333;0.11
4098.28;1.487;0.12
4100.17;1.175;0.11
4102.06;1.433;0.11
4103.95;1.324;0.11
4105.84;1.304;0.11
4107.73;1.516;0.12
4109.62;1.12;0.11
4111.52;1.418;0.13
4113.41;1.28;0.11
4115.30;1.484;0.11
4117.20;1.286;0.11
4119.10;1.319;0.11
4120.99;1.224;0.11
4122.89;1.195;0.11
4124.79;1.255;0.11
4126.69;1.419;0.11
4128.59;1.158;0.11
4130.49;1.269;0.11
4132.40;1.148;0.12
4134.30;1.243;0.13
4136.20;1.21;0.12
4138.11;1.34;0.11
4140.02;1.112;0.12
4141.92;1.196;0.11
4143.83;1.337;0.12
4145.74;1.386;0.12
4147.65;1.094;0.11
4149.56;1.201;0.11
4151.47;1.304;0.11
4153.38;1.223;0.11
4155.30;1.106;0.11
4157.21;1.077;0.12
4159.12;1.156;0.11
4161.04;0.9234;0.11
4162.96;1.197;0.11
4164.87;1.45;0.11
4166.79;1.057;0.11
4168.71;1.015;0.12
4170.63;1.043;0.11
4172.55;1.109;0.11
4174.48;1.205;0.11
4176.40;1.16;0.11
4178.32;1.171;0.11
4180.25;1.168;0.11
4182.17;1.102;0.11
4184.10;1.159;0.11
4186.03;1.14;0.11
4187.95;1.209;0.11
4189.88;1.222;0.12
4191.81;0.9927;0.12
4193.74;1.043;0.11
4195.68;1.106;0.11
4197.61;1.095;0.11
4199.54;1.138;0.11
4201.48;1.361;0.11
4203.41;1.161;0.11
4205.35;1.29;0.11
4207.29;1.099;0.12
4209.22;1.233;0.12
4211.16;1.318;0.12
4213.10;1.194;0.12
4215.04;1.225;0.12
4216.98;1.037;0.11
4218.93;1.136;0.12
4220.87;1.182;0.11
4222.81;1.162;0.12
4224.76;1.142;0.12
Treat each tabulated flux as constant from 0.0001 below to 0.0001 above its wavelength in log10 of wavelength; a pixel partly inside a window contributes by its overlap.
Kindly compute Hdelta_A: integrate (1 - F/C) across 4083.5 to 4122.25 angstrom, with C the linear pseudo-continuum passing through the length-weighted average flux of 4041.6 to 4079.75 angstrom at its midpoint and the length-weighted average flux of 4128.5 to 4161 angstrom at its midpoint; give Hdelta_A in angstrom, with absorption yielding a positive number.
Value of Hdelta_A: -2.44 angstrom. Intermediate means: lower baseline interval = 1.34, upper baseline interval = 1.2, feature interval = 1.35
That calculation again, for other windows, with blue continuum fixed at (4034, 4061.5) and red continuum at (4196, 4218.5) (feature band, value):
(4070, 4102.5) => -3.2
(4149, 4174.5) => 1.6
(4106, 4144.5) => -1.1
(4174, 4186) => 0.5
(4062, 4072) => -0.4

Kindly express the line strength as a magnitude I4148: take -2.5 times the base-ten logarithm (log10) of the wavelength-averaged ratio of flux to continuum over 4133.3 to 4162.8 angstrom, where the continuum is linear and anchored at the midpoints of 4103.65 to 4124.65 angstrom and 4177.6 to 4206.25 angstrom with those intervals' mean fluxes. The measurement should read 0.05 mag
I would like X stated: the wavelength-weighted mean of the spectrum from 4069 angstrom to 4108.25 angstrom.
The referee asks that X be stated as 1.39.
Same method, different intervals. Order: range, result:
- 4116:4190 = 1.19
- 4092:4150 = 1.29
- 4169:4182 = 1.13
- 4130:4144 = 1.22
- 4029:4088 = 1.33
